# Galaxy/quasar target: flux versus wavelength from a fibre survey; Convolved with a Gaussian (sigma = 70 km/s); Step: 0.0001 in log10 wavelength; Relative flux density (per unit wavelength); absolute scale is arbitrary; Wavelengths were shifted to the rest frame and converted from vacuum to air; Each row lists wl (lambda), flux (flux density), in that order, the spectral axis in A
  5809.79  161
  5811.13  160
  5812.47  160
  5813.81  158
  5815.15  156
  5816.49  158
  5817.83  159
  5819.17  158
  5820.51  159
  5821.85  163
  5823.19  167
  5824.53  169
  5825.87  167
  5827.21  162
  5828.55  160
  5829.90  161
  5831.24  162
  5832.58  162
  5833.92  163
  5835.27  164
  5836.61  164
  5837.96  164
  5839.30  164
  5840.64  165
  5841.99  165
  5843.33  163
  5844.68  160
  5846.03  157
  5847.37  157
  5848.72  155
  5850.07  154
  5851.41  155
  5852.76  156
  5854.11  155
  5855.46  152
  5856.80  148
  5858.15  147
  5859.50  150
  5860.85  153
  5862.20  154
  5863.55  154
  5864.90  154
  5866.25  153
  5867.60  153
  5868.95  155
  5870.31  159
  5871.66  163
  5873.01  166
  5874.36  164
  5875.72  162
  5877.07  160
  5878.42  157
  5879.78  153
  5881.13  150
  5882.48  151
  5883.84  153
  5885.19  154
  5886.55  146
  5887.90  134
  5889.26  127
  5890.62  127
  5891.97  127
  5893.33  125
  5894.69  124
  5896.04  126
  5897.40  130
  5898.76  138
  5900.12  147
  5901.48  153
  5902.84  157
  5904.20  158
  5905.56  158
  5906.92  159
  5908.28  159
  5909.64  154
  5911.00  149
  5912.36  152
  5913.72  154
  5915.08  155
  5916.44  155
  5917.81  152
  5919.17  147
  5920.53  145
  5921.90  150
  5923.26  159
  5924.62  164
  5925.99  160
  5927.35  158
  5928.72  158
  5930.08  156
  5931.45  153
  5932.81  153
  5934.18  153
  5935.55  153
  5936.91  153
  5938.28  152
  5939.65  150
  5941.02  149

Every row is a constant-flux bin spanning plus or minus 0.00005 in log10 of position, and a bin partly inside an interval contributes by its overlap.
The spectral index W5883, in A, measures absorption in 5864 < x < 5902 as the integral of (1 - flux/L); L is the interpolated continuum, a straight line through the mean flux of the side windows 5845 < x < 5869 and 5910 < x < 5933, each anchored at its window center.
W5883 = 1.7 A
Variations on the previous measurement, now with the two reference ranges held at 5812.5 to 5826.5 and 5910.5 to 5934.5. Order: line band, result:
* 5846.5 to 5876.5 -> 0.6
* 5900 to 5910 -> -0.1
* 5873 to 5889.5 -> 0.5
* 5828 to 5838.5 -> -0.1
